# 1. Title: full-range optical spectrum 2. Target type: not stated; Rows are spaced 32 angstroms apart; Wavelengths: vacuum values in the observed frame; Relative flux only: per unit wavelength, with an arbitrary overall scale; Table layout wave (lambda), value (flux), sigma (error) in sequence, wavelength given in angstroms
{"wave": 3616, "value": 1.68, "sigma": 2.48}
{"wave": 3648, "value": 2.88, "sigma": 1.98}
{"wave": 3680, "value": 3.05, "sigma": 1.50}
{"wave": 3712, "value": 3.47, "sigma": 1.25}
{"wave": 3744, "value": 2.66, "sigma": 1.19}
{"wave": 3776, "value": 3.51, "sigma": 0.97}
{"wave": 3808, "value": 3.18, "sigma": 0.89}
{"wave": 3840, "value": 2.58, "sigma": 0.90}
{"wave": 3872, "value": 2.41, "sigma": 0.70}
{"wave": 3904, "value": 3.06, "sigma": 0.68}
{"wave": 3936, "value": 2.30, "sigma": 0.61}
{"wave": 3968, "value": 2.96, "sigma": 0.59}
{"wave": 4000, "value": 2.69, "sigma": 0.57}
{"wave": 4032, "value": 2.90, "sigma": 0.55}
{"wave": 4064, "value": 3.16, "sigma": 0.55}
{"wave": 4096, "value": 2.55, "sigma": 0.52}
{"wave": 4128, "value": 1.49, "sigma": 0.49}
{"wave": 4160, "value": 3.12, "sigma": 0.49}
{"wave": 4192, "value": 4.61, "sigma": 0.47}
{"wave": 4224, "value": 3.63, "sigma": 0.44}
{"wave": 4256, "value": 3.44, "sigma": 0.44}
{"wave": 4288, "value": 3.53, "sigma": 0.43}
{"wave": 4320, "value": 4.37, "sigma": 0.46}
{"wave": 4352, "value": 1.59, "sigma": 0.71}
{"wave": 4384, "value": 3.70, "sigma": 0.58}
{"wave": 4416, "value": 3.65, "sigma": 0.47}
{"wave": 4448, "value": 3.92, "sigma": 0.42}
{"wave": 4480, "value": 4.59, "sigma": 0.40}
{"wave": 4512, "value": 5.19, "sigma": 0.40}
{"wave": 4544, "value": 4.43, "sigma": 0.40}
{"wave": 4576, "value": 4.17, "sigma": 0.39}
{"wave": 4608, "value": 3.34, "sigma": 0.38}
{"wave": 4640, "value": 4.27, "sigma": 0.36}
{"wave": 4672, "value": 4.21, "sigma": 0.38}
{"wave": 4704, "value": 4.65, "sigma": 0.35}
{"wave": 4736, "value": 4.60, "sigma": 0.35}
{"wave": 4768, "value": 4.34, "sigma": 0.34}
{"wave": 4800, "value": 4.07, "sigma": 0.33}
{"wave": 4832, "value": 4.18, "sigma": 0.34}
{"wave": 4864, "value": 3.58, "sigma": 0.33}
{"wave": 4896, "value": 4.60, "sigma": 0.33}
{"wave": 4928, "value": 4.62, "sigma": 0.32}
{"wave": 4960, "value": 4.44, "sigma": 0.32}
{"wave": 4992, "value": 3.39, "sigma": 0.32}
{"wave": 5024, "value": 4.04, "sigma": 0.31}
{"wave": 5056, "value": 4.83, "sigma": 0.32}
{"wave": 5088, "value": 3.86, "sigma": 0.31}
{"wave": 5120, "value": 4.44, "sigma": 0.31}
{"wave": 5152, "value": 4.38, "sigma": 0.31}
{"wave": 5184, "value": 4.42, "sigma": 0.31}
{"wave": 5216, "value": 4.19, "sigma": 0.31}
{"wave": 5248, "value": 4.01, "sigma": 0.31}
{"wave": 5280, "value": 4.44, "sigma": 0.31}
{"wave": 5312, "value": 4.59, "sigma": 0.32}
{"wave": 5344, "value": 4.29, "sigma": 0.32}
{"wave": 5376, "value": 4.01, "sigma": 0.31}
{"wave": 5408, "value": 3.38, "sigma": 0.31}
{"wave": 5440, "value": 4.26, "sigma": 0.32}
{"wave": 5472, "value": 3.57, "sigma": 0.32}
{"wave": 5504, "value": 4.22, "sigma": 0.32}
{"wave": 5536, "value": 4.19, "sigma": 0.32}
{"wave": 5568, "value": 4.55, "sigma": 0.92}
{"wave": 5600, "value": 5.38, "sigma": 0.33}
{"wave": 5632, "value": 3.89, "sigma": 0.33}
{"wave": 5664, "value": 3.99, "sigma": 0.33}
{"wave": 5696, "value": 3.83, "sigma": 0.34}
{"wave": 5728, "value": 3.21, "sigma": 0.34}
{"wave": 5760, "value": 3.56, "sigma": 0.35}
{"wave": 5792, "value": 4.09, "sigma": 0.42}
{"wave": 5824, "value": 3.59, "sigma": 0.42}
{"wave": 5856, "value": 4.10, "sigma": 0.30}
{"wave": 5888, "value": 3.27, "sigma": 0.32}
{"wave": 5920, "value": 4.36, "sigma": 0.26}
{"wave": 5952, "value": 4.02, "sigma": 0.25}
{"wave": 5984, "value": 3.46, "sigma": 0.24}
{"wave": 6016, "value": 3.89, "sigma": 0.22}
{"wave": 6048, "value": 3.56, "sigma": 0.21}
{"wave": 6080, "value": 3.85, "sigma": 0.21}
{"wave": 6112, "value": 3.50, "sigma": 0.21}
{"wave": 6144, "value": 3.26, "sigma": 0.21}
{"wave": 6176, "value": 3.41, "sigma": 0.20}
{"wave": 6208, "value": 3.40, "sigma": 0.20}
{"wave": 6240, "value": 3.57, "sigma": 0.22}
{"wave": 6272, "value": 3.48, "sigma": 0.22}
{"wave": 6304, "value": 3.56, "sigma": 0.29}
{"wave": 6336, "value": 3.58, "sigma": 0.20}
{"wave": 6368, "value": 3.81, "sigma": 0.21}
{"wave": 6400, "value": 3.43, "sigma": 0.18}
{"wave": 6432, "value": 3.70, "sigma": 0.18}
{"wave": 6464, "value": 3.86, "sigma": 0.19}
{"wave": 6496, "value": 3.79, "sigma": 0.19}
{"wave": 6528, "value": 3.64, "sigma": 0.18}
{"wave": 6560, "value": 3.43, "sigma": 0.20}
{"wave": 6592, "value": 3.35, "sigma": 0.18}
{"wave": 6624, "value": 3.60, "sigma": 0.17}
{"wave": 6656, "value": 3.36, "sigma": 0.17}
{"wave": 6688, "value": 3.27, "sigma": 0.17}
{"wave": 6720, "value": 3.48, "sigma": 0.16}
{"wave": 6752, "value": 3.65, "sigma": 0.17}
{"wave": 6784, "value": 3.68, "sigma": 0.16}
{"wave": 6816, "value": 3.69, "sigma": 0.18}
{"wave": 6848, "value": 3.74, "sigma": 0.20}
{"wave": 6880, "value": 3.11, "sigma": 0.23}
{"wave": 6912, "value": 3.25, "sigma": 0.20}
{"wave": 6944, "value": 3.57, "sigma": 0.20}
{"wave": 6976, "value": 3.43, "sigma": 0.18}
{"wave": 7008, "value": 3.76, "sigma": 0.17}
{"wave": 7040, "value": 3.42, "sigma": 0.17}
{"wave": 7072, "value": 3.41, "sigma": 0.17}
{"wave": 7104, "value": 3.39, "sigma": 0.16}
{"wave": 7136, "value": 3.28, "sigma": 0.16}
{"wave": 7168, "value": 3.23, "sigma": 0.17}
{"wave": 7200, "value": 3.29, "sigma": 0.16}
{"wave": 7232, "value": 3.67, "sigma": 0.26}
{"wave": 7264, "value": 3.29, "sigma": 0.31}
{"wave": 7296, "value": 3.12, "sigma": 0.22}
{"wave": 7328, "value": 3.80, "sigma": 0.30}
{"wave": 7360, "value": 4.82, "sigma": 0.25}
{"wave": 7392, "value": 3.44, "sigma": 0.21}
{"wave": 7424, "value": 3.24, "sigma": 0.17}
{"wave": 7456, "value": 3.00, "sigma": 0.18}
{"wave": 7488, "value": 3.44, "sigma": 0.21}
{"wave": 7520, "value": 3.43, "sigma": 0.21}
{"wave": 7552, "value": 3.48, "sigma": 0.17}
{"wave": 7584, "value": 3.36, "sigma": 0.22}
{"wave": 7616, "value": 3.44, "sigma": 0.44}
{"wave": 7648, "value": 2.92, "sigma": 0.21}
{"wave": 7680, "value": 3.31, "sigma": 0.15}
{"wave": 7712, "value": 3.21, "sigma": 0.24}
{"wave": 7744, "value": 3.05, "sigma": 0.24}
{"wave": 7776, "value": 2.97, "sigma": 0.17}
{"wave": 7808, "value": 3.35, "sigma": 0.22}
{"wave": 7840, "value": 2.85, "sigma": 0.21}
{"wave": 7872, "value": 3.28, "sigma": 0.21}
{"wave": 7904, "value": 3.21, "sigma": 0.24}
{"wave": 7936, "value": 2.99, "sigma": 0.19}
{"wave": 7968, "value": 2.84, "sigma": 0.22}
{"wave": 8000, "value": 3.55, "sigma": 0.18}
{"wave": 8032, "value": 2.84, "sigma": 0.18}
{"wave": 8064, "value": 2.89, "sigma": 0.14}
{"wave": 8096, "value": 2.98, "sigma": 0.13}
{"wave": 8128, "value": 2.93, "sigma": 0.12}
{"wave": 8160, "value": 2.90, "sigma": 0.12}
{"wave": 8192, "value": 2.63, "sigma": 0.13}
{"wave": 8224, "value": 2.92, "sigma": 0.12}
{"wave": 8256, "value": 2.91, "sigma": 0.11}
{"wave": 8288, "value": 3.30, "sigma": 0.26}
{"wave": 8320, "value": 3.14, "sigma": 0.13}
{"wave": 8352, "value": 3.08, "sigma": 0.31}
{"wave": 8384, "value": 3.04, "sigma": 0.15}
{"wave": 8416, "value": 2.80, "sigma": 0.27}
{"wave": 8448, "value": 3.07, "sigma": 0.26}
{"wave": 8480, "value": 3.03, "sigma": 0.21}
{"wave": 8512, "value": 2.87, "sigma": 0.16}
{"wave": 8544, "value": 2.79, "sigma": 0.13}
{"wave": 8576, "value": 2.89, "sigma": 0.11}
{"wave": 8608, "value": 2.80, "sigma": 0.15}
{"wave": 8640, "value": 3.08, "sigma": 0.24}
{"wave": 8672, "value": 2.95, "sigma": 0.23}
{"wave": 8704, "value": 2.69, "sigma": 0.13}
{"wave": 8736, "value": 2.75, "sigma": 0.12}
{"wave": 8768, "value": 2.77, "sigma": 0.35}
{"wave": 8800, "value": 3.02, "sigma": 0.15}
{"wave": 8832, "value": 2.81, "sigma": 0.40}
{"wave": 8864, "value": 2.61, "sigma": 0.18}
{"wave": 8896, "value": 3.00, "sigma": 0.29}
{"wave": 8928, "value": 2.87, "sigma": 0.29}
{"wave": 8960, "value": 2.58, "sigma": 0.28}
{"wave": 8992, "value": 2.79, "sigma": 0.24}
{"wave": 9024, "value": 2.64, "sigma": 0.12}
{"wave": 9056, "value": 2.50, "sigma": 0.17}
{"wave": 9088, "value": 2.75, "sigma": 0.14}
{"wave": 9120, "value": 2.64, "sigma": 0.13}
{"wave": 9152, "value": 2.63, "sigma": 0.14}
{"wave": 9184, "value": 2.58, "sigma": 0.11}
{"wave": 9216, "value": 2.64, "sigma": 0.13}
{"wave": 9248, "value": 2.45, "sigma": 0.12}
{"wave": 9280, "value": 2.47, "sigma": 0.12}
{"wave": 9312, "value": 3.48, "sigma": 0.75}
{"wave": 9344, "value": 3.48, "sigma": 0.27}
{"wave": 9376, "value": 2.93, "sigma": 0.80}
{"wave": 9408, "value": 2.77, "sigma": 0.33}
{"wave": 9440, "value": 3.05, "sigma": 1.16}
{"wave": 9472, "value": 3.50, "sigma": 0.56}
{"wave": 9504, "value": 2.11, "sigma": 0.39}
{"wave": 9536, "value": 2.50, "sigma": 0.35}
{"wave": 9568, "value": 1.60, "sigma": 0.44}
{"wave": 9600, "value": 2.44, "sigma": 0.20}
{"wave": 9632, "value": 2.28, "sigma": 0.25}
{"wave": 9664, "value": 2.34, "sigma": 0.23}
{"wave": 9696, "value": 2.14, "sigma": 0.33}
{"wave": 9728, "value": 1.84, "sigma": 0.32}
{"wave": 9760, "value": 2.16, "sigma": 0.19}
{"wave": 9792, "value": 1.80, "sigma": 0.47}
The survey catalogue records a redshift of 0.121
